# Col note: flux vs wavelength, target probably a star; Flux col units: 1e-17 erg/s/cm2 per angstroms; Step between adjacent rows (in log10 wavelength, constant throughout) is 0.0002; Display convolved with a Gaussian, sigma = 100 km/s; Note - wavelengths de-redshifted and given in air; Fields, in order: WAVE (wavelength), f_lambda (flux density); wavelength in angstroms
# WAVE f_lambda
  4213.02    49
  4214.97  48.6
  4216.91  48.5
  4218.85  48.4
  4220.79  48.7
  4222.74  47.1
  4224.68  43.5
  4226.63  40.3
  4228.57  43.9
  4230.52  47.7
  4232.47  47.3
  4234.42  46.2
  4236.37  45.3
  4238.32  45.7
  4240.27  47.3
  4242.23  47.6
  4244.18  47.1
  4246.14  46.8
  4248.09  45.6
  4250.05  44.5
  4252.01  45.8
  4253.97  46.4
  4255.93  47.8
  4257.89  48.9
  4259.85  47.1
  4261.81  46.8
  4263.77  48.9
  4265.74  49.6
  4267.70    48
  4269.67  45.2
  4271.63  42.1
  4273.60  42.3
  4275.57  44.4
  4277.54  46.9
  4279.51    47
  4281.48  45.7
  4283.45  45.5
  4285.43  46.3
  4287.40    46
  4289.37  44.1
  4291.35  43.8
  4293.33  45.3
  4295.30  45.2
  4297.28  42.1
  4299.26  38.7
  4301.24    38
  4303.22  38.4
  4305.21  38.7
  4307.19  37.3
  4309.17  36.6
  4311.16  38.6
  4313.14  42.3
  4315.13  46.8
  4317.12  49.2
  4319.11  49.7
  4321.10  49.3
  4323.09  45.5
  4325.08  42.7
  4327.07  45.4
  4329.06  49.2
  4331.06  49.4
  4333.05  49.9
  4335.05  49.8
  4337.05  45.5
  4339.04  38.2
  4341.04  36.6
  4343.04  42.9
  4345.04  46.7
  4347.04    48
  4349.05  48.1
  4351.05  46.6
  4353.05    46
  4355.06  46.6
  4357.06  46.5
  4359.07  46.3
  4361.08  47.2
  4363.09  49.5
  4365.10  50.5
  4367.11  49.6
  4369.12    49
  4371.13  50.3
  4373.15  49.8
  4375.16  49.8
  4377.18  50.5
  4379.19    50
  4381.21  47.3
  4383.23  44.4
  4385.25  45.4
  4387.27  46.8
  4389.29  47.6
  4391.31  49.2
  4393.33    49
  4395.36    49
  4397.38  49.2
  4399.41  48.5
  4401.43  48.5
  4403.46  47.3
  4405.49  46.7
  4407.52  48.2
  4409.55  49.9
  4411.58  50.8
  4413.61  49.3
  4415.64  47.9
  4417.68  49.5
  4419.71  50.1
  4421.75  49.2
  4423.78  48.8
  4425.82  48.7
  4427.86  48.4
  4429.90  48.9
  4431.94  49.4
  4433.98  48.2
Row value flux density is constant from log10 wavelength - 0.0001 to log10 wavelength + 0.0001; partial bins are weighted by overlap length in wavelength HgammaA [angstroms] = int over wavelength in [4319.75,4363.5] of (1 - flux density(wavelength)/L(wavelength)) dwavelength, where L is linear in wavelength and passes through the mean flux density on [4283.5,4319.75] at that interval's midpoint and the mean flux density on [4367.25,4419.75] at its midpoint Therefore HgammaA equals -0.9 angstroms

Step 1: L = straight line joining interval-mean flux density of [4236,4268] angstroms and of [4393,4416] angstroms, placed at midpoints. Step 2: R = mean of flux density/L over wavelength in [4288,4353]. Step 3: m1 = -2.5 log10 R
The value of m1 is 0.09 mag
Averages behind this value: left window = 47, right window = 48.7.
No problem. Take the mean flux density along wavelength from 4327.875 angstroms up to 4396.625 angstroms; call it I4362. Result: 47.4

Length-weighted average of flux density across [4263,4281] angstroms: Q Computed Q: 46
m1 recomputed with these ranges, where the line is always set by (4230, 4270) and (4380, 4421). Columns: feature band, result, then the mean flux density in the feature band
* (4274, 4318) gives 0.10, 43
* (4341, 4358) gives 0.05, 45.8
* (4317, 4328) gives 0.02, 46.8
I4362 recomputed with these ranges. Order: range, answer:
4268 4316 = 42.9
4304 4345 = 44.2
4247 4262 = 46.6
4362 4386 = 48.9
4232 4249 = 46.5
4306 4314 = 38.7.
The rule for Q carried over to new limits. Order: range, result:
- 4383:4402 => 47.9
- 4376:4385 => 47.8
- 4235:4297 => 46.1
